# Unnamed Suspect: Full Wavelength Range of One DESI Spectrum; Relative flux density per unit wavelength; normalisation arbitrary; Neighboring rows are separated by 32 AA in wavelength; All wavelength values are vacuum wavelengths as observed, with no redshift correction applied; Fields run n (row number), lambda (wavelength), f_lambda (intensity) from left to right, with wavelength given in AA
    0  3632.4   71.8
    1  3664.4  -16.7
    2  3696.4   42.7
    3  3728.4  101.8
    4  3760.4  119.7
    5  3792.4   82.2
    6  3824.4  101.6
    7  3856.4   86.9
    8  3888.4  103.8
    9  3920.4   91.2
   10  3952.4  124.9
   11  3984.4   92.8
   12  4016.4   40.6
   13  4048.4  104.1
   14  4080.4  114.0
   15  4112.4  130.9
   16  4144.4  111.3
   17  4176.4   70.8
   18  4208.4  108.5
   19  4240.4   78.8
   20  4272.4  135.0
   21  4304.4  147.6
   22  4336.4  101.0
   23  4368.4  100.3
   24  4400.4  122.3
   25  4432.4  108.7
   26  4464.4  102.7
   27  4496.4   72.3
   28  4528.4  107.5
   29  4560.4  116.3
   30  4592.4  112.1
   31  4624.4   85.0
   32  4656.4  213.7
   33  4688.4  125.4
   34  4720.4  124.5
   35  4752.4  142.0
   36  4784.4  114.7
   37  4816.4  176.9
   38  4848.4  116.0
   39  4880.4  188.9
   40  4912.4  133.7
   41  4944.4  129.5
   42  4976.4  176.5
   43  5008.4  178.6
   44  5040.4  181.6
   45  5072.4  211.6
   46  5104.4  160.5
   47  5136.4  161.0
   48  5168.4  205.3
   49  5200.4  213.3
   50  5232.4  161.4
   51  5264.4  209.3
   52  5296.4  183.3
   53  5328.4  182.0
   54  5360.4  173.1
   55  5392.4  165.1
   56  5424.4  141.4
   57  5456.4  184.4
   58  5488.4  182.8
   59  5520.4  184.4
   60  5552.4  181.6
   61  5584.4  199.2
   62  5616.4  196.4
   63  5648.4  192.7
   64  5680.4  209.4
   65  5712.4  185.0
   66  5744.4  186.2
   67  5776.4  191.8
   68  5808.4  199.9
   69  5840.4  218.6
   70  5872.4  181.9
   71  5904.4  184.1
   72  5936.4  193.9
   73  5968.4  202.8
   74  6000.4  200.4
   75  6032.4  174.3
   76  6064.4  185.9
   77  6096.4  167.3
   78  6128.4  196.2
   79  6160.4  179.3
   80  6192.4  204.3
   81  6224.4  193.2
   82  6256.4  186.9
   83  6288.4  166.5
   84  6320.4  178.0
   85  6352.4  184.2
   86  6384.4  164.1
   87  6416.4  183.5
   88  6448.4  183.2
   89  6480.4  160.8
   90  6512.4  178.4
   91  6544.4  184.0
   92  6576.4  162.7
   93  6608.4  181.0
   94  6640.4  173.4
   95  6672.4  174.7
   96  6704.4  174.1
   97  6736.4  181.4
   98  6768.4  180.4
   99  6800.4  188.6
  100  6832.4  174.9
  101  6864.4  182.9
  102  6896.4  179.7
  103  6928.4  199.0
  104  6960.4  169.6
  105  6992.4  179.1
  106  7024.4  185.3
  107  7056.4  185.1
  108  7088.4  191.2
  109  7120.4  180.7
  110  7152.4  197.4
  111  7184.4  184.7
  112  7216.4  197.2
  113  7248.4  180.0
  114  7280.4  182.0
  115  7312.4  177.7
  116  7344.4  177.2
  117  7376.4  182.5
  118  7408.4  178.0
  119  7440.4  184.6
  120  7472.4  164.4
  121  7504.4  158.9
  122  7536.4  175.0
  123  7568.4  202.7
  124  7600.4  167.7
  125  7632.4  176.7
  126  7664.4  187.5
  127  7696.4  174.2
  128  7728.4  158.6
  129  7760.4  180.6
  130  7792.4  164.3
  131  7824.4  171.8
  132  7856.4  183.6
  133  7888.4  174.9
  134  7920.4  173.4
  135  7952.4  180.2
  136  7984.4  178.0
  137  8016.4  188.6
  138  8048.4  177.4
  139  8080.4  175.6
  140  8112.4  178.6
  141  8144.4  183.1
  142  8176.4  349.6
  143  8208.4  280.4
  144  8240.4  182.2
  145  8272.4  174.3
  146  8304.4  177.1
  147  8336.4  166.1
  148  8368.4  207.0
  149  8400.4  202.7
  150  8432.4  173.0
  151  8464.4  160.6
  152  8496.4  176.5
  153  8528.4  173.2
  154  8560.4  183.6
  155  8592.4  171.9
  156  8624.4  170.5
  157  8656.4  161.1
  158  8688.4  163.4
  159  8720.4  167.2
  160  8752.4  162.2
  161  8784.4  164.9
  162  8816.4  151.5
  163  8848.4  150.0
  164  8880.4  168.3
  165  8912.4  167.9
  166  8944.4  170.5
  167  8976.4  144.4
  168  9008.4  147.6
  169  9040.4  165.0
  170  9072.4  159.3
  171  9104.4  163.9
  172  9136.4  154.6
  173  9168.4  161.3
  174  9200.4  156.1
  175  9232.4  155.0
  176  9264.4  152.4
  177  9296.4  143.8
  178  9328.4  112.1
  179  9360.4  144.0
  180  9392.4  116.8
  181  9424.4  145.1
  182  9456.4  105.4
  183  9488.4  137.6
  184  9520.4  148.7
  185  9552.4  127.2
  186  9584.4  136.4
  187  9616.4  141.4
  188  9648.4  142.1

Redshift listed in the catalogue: 0.25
